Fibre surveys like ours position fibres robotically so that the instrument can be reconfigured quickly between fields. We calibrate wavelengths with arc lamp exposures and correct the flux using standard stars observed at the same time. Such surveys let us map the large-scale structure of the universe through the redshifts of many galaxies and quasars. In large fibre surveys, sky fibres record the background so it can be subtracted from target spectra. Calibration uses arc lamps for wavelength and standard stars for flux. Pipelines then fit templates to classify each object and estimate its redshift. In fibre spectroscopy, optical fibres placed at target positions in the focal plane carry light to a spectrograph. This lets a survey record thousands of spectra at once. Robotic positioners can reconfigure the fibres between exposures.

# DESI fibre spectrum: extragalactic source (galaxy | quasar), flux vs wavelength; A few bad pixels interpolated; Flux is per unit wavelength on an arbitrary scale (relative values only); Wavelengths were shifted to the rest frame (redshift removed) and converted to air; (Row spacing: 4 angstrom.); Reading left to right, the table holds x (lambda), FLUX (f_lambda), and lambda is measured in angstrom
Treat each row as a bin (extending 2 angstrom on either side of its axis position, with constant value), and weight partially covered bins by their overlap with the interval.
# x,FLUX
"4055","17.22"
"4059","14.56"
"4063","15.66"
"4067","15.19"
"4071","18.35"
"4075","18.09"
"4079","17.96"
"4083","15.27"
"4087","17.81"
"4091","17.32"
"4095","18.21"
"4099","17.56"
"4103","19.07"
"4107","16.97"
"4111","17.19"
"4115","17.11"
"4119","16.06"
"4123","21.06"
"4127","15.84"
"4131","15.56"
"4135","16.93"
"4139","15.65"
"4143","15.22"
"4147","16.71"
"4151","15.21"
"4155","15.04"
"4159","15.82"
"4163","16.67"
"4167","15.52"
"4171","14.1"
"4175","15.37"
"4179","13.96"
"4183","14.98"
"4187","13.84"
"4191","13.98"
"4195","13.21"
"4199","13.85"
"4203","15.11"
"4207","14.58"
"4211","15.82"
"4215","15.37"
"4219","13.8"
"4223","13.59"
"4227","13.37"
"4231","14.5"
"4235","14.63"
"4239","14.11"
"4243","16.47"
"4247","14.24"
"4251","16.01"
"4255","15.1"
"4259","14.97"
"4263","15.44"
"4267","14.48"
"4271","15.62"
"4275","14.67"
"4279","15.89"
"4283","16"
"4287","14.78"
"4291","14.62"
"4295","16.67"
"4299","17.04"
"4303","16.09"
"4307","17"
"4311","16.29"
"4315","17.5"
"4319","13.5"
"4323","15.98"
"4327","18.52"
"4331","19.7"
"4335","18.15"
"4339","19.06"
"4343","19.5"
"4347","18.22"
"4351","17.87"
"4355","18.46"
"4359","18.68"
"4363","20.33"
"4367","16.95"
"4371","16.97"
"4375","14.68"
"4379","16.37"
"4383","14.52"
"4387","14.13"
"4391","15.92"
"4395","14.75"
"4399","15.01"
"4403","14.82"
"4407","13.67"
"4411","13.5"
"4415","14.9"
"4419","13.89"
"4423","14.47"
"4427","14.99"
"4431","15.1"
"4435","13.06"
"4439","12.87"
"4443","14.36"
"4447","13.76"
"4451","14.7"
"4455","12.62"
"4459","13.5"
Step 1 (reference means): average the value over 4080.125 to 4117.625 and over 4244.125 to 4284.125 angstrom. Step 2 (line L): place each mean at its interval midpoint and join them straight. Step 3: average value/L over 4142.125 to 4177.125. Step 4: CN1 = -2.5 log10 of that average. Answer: 0.07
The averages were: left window 17.4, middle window 15.5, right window 15.3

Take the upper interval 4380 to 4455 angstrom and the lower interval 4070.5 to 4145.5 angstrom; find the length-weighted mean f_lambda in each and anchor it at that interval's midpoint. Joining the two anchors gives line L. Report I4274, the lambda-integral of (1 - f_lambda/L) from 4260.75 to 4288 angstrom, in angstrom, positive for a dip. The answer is 0.65 angstrom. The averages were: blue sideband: 17.2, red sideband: 14.3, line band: 15.3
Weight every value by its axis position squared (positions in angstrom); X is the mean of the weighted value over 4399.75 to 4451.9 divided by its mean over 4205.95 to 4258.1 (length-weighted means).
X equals 1.05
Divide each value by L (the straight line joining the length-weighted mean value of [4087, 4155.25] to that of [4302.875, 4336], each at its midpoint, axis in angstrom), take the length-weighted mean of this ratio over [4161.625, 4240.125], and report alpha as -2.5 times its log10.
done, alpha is 0.17 mag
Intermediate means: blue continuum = 16.9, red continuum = 17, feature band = 14.5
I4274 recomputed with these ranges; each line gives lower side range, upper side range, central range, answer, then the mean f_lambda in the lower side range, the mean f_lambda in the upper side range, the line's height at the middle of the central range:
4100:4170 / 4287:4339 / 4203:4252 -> 5.8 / 16.5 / 16.8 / 16.7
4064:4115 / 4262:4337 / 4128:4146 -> 1.3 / 17.4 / 16.2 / 17.1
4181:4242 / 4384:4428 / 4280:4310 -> -3.3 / 14.4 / 14.5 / 14.4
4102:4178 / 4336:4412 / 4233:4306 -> 4.6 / 16.3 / 16.6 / 16.4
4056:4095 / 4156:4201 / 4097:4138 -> -3.5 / 16.8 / 14.7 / 15.9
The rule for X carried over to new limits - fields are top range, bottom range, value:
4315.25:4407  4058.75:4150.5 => 1.12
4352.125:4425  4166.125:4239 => 1.19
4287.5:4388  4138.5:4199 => 1.24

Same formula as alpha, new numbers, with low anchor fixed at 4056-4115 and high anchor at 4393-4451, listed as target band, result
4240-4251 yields 0.026 mag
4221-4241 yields 0.132 mag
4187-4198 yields 0.184 mag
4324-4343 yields -0.244 mag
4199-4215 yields 0.072 mag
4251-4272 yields 0.029 mag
